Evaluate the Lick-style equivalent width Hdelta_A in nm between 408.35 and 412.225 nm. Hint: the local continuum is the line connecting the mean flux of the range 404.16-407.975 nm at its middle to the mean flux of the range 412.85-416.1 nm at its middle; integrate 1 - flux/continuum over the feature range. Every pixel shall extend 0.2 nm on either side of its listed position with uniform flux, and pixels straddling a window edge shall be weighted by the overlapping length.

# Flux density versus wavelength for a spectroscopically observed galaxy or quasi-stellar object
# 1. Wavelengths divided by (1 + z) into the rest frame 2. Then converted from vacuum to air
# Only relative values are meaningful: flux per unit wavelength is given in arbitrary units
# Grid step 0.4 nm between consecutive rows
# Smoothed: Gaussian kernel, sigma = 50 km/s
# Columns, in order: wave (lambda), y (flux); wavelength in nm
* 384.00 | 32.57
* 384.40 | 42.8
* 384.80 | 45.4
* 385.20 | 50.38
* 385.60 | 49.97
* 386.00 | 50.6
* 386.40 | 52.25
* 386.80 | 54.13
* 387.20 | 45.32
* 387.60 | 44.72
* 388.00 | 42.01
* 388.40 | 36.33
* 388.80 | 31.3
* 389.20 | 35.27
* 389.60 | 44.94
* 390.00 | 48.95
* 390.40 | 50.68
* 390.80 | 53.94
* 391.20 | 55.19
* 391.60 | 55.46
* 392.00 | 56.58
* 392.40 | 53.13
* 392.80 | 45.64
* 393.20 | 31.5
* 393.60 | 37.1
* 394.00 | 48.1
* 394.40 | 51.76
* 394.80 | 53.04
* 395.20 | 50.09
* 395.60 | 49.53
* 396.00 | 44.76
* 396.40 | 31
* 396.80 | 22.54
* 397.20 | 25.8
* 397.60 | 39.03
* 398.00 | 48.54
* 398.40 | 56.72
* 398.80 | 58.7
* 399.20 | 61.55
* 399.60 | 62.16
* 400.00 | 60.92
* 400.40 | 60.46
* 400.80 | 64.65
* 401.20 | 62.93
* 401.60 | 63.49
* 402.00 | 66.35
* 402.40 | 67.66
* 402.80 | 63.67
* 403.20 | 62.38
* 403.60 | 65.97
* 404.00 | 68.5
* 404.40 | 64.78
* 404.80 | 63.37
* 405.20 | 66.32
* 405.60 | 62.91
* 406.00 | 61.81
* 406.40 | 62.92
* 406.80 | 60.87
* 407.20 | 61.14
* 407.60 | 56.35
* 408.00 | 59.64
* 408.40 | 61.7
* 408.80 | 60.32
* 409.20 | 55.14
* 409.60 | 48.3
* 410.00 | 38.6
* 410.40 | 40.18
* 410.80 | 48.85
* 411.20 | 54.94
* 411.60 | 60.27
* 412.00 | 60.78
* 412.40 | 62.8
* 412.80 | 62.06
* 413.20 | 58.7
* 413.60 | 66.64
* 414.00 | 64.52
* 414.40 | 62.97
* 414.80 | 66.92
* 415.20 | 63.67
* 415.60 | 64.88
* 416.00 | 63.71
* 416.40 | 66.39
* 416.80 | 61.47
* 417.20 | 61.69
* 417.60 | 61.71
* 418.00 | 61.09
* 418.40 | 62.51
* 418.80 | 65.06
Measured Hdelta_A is 0.64 nm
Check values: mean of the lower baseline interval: 62.2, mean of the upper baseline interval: 63.9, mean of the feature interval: 52.6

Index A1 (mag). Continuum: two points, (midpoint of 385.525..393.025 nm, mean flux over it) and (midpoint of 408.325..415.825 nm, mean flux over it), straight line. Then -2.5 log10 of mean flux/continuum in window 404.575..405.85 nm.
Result -0.169 mag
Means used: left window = 47.6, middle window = 64.1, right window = 58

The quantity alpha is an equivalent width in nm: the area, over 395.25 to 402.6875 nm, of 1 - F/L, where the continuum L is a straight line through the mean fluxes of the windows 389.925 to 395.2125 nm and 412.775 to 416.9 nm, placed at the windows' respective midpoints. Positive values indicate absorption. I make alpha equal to 0.154 nm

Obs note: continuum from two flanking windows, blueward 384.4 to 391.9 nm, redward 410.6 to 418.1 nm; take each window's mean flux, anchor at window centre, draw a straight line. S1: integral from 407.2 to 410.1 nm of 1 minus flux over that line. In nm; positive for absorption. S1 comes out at 0.16 nm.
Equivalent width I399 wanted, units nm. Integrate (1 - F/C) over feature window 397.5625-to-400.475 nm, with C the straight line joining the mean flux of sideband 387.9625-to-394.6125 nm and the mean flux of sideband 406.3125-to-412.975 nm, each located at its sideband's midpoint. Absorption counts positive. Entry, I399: -0.38 nm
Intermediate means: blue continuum 45.9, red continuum 56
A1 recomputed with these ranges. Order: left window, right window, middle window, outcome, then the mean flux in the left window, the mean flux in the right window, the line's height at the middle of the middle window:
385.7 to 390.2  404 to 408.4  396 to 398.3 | 0.45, 44.3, 62.3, 53.4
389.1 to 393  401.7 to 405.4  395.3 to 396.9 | 0.41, 50.4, 65.4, 56.4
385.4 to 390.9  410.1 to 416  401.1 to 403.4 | -0.20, 45.6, 59.6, 53.5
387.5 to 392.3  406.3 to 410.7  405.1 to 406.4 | -0.18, 46.5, 54.7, 53.5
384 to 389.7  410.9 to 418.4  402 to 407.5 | -0.15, 44.2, 62.3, 55.9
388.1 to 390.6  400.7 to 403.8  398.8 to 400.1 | -0.03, 41.3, 64.6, 59.6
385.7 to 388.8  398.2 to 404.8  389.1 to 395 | 0.07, 45.6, 63.2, 51.5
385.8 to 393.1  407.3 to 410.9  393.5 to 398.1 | 0.17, 47.4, 52.5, 49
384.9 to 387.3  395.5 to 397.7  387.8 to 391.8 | -0.02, 50.4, 34.6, 44.9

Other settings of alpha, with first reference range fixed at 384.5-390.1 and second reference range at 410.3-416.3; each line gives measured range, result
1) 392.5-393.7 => 0.224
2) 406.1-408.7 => -0.158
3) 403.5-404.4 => -0.194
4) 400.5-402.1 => -0.318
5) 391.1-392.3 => -0.200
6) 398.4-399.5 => -0.163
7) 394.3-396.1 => -0.011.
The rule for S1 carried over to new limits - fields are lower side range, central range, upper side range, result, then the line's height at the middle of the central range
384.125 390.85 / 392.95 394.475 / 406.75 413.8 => 0.22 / 48.5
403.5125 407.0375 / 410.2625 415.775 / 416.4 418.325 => 0.24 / 62.8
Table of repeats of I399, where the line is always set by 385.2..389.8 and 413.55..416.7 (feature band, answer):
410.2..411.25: 0.25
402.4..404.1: -0.28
